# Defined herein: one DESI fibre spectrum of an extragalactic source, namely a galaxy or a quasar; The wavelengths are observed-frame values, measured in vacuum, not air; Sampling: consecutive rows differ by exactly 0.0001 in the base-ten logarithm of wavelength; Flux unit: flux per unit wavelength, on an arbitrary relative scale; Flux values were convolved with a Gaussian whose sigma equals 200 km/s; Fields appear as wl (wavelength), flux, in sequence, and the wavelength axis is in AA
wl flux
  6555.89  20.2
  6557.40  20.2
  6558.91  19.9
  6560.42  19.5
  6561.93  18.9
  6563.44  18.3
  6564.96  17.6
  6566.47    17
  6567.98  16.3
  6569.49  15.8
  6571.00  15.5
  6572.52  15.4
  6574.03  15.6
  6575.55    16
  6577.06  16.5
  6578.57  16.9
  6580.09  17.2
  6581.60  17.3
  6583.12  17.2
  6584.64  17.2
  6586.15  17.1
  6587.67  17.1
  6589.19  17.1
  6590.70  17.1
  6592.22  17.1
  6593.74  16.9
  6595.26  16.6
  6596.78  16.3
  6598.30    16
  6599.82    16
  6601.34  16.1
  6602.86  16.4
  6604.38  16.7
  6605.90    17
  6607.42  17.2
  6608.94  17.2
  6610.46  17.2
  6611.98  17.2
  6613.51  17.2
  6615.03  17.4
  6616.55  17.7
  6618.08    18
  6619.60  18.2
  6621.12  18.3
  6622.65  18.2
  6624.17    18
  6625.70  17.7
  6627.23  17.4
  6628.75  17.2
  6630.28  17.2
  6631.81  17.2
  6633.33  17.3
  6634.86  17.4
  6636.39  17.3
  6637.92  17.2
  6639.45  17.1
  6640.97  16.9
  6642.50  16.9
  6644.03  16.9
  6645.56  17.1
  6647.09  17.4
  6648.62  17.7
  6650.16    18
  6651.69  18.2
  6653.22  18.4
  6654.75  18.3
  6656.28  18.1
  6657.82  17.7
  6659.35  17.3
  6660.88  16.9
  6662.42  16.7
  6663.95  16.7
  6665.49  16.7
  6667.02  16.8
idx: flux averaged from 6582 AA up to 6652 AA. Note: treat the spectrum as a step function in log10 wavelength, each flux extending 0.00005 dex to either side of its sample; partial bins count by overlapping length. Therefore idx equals 17.2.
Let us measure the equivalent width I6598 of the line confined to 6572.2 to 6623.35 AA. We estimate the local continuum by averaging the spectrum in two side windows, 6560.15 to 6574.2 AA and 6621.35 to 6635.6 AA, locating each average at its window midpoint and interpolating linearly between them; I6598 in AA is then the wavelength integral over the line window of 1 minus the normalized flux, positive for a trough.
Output 0.82 AA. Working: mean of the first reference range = 17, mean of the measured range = 17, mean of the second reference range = 17.5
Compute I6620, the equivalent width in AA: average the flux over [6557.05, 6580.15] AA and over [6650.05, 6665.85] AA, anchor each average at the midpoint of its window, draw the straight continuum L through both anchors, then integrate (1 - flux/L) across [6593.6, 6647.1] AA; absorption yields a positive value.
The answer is 0.8 AA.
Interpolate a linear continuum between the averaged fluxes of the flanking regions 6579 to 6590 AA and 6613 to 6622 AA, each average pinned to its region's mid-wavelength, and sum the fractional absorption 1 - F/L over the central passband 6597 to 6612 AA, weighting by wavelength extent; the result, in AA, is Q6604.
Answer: 0.8 AA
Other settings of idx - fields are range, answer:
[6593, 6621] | 17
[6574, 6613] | 16.8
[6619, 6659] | 17.6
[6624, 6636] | 17.4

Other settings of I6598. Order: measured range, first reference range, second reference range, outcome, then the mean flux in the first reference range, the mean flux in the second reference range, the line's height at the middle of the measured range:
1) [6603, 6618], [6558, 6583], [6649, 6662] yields 0.2 AA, 17.1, 17.8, 17.5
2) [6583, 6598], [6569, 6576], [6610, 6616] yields -0.5 AA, 15.6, 17.3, 16.4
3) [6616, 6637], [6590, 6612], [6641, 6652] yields -0.7 AA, 16.7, 17.4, 17.1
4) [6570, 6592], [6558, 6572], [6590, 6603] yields 0.5 AA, 17.6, 16.5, 17.1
